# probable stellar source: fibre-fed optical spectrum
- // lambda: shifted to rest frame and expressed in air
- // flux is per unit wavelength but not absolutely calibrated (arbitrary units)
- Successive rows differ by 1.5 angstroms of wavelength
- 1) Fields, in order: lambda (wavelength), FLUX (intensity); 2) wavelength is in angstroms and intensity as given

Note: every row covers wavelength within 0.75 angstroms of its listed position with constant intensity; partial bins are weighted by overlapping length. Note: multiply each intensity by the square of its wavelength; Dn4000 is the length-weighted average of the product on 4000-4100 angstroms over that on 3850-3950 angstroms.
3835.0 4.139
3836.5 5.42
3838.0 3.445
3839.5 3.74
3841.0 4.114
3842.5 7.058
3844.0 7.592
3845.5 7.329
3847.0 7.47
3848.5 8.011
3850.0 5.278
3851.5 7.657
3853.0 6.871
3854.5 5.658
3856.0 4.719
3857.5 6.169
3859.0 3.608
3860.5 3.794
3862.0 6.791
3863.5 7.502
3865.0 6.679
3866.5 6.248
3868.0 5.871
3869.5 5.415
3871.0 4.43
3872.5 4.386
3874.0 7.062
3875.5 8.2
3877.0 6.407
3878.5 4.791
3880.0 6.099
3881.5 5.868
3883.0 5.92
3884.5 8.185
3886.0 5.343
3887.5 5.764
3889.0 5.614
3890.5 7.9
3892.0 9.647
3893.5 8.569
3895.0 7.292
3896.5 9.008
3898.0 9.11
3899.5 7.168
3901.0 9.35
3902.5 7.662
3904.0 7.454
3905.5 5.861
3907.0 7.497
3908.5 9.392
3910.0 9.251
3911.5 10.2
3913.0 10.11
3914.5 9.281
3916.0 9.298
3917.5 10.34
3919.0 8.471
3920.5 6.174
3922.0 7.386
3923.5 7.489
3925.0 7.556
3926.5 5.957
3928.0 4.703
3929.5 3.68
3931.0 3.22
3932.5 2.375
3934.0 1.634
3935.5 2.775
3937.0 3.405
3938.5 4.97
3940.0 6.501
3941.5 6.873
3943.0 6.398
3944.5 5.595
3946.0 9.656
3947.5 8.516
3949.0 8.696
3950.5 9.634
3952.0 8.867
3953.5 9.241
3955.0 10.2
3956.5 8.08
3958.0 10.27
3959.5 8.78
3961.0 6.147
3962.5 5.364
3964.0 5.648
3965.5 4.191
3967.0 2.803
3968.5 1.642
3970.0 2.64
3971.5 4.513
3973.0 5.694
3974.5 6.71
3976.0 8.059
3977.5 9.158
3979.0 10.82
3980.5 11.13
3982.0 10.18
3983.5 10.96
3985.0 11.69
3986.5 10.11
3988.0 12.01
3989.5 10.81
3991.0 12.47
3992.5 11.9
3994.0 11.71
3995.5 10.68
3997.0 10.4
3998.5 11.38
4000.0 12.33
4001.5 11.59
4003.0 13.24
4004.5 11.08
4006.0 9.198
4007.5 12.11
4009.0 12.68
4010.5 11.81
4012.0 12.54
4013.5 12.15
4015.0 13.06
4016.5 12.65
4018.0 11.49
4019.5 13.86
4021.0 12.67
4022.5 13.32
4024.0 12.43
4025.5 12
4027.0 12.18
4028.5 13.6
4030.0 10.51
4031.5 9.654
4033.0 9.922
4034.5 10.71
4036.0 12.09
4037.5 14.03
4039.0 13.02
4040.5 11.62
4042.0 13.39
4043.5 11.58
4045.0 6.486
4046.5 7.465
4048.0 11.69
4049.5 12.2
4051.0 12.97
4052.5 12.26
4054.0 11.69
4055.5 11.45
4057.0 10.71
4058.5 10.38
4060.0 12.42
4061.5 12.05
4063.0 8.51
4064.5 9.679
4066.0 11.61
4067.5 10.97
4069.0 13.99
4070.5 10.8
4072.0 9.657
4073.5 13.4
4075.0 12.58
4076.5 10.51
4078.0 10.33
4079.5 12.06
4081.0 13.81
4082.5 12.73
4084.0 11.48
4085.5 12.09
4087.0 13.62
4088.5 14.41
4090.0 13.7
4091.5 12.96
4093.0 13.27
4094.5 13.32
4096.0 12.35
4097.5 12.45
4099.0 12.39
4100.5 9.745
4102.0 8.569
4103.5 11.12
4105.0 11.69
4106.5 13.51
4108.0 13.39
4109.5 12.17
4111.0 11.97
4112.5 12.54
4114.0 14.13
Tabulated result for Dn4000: 1.92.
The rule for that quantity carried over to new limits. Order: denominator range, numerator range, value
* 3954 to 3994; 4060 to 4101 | 1.54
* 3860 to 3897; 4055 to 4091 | 2.00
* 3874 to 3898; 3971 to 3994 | 1.47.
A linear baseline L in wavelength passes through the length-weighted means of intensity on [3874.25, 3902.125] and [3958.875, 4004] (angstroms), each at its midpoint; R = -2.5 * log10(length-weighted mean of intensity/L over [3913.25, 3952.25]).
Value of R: 0.219 mag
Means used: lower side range 7.24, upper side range 8.84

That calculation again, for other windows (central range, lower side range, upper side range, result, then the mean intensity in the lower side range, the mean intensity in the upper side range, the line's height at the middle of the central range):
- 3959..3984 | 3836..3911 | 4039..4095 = 0.36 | 6.61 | 11.7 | 9.21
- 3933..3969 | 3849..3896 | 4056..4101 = 0.28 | 6.27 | 11.9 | 8.43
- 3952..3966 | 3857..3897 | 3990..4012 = 0.27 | 6.38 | 11.6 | 9.85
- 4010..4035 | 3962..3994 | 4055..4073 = -0.24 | 8.13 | 11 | 9.64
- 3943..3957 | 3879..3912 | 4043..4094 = 0.03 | 7.6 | 11.6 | 8.87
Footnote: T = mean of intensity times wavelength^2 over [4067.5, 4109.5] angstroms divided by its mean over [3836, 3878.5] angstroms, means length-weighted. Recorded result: 2.3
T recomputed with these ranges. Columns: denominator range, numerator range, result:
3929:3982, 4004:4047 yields 1.88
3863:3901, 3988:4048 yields 1.84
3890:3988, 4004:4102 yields 1.69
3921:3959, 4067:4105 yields 1.98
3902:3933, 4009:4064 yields 1.69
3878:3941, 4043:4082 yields 1.76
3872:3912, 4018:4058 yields 1.70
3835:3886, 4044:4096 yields 2.18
